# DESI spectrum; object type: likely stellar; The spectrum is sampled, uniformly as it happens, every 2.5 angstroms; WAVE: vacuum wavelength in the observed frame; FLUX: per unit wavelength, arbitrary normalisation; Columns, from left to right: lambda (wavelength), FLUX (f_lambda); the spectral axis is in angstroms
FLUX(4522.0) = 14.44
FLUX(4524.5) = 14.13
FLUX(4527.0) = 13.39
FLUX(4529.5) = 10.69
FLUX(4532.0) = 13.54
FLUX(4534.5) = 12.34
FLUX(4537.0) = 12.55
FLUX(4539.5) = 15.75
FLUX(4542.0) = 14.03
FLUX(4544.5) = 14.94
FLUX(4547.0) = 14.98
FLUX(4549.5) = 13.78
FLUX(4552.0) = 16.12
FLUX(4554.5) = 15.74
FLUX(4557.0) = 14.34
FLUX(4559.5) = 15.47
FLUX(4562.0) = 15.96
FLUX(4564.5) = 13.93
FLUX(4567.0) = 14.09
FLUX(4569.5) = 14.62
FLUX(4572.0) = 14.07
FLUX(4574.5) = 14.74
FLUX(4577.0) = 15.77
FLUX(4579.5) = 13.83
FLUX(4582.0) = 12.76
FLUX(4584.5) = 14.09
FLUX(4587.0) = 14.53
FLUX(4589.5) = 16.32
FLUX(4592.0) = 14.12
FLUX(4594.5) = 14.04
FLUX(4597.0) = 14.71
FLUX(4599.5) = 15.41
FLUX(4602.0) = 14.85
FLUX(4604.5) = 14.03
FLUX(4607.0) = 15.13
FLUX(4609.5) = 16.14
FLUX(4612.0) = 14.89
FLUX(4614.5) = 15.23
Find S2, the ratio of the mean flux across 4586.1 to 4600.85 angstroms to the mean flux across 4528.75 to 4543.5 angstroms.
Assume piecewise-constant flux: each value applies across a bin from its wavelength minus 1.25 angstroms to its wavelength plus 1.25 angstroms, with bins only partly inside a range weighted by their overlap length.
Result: 1.12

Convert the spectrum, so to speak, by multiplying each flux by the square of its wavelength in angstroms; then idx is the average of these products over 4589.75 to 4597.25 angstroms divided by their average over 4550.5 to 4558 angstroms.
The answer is 0.96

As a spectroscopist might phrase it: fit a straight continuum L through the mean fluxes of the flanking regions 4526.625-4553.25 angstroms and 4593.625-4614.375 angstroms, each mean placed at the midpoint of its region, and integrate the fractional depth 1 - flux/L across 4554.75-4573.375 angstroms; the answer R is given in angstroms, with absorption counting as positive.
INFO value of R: -0.59 angstroms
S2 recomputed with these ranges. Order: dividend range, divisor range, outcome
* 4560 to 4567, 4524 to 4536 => 1.17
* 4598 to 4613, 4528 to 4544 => 1.14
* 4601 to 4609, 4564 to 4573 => 1.04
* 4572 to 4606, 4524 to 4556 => 1.04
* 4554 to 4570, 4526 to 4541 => 1.14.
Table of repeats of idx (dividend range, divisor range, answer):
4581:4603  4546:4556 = 0.98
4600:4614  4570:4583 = 1.07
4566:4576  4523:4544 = 1.10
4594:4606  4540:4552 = 1.02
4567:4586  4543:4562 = 0.95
